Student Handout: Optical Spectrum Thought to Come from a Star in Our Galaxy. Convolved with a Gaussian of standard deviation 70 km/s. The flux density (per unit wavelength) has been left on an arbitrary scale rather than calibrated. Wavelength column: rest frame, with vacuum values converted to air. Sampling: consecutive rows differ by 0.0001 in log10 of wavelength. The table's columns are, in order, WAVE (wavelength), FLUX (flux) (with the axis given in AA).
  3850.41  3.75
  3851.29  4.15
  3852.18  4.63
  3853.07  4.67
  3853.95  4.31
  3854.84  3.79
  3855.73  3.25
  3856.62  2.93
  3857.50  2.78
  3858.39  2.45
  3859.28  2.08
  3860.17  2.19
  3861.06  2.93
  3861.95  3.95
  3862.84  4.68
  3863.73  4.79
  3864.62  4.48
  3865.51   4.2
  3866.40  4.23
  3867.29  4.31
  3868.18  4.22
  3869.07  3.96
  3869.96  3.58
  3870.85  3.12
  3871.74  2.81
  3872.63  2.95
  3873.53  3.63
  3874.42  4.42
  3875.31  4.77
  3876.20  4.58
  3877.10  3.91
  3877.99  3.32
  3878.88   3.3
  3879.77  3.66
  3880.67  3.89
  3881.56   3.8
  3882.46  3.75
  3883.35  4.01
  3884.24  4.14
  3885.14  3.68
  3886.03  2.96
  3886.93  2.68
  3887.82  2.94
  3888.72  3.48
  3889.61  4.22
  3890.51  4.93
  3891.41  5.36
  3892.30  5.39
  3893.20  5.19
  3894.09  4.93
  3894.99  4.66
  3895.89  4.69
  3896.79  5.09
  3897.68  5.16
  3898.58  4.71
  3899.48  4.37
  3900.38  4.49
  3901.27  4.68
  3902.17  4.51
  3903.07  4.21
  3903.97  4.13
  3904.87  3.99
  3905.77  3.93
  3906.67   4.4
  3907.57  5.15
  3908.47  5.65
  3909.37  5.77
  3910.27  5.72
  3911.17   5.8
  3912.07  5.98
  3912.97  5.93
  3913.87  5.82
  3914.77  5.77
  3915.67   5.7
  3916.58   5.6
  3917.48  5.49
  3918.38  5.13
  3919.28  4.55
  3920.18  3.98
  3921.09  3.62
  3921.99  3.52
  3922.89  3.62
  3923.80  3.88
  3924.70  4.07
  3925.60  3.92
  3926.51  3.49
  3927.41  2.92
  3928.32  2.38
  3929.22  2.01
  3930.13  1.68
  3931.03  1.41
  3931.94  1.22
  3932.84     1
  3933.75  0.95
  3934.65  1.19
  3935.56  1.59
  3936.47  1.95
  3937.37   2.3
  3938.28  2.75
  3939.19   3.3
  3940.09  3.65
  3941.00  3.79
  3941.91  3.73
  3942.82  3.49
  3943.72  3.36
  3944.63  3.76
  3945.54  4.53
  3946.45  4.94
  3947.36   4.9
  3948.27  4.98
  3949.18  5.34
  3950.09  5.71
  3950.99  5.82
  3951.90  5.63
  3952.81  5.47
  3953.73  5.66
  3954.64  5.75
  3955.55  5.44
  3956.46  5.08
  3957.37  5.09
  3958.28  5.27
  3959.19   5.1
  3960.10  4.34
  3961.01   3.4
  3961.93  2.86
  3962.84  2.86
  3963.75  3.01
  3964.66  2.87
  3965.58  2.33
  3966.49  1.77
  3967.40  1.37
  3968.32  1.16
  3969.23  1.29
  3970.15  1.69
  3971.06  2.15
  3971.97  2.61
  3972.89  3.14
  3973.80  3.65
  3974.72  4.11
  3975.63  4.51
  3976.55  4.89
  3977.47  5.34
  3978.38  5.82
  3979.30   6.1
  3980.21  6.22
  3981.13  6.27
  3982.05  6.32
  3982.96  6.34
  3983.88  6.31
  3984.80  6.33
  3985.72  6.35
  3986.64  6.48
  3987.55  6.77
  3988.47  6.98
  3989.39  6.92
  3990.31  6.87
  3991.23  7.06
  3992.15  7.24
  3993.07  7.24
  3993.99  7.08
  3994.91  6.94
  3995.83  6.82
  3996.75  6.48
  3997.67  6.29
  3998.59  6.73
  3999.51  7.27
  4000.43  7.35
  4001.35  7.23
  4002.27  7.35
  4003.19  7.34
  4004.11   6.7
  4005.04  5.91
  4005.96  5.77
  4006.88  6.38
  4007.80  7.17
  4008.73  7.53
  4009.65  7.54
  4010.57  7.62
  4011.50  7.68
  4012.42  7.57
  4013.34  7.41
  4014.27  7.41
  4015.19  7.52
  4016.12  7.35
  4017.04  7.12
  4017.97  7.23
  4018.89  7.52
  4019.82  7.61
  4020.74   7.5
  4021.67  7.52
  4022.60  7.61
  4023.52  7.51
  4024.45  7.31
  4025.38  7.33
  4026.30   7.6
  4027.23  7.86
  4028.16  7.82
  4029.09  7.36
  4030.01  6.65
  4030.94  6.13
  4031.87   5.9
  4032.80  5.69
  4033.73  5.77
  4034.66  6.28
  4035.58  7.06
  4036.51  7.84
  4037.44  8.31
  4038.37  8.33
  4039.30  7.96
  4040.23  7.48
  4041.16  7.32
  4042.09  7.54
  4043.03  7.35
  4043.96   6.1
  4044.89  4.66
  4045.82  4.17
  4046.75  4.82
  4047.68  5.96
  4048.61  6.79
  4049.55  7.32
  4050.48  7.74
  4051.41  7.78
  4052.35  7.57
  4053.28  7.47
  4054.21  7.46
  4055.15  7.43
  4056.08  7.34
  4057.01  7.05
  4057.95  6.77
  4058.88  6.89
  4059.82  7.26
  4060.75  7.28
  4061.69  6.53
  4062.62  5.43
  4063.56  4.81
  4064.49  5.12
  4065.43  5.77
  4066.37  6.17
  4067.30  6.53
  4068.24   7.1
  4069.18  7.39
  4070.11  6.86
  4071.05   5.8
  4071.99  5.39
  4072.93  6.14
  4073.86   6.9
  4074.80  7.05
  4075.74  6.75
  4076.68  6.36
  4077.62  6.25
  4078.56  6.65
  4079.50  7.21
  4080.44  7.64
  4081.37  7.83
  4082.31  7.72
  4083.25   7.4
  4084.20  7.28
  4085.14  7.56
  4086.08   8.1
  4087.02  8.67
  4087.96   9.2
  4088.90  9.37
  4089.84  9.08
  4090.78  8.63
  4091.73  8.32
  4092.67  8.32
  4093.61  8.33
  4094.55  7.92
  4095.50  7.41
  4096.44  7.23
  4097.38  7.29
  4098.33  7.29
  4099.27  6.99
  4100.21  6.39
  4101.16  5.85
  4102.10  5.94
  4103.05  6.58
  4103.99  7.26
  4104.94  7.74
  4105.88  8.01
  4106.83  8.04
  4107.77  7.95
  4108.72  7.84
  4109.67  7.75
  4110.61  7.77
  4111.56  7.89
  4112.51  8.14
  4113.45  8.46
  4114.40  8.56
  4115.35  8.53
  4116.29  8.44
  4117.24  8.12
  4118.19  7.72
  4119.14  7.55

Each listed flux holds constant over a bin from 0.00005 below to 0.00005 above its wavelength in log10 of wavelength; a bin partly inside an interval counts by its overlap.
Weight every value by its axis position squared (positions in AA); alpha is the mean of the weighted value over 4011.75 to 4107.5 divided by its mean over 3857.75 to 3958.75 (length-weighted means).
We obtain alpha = 1.9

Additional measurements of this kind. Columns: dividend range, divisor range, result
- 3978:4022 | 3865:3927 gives 1.67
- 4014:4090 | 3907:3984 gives 1.83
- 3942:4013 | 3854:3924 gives 1.33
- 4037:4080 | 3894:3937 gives 1.79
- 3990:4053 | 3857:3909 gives 1.86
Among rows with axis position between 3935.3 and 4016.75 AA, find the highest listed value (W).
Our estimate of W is 7.68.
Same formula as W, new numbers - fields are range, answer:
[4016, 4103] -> 9.37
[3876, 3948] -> 5.98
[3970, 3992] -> 7.06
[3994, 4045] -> 8.33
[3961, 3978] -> 5.34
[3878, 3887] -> 4.14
